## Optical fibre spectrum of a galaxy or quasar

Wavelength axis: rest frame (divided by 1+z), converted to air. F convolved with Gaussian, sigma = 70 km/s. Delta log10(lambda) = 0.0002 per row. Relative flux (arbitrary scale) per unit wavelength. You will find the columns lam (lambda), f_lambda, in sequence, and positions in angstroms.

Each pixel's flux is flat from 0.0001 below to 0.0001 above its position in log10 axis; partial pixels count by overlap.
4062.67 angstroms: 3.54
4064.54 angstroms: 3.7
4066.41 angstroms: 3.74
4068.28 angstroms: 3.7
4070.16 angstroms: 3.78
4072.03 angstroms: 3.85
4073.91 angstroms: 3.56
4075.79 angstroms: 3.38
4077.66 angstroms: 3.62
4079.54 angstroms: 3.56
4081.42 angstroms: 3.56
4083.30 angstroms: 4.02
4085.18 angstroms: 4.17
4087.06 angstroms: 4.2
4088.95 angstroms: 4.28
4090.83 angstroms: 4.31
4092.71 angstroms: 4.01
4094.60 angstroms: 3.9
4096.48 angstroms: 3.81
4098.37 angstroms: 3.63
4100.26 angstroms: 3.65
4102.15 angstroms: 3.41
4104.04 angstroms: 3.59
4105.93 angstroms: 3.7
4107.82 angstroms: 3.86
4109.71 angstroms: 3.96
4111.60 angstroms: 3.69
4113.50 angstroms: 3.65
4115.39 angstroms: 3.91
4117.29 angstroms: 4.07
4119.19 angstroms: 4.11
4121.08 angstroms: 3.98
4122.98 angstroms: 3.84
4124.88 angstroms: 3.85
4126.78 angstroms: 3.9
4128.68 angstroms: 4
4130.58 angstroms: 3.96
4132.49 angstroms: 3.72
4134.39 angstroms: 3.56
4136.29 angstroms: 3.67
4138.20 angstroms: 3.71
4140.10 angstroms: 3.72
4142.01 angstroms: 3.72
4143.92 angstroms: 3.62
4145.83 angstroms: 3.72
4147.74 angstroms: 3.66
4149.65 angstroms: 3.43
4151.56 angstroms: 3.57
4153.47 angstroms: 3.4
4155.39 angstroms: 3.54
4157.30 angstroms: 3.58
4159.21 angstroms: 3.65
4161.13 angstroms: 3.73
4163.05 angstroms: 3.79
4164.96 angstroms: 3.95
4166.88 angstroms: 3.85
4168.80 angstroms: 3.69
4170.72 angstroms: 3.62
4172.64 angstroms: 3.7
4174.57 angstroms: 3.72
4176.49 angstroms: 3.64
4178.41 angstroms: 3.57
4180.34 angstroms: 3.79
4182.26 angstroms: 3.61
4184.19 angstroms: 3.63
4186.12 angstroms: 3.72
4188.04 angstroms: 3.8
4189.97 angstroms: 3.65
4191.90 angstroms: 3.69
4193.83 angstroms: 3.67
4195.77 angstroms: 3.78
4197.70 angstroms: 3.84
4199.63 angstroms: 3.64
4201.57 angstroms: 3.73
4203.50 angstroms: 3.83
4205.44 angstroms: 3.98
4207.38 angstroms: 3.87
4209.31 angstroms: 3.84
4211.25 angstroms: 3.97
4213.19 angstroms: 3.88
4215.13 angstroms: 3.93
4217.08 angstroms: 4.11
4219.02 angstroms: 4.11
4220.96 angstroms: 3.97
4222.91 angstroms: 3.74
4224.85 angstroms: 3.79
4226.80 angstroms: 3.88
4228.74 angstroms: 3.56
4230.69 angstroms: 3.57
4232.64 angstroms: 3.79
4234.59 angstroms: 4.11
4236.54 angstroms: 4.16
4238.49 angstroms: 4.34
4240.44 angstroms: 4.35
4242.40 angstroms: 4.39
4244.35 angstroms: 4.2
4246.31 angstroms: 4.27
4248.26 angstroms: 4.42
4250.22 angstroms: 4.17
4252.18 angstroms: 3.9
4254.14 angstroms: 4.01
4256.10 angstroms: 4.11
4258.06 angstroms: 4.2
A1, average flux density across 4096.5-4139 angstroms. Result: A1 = 3.79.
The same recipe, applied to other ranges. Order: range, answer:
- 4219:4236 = 3.83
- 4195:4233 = 3.84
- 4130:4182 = 3.67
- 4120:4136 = 3.85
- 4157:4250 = 3.86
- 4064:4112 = 3.8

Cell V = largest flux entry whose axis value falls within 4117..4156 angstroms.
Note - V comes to 4.11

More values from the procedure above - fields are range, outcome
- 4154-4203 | 3.95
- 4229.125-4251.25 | 4.42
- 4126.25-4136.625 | 4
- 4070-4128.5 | 4.31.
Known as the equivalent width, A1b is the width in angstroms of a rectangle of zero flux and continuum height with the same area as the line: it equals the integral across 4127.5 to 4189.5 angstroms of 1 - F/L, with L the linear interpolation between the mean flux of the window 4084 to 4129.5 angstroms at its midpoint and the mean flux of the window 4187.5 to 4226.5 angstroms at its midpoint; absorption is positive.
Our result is 2.9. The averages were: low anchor 3.9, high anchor 3.84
